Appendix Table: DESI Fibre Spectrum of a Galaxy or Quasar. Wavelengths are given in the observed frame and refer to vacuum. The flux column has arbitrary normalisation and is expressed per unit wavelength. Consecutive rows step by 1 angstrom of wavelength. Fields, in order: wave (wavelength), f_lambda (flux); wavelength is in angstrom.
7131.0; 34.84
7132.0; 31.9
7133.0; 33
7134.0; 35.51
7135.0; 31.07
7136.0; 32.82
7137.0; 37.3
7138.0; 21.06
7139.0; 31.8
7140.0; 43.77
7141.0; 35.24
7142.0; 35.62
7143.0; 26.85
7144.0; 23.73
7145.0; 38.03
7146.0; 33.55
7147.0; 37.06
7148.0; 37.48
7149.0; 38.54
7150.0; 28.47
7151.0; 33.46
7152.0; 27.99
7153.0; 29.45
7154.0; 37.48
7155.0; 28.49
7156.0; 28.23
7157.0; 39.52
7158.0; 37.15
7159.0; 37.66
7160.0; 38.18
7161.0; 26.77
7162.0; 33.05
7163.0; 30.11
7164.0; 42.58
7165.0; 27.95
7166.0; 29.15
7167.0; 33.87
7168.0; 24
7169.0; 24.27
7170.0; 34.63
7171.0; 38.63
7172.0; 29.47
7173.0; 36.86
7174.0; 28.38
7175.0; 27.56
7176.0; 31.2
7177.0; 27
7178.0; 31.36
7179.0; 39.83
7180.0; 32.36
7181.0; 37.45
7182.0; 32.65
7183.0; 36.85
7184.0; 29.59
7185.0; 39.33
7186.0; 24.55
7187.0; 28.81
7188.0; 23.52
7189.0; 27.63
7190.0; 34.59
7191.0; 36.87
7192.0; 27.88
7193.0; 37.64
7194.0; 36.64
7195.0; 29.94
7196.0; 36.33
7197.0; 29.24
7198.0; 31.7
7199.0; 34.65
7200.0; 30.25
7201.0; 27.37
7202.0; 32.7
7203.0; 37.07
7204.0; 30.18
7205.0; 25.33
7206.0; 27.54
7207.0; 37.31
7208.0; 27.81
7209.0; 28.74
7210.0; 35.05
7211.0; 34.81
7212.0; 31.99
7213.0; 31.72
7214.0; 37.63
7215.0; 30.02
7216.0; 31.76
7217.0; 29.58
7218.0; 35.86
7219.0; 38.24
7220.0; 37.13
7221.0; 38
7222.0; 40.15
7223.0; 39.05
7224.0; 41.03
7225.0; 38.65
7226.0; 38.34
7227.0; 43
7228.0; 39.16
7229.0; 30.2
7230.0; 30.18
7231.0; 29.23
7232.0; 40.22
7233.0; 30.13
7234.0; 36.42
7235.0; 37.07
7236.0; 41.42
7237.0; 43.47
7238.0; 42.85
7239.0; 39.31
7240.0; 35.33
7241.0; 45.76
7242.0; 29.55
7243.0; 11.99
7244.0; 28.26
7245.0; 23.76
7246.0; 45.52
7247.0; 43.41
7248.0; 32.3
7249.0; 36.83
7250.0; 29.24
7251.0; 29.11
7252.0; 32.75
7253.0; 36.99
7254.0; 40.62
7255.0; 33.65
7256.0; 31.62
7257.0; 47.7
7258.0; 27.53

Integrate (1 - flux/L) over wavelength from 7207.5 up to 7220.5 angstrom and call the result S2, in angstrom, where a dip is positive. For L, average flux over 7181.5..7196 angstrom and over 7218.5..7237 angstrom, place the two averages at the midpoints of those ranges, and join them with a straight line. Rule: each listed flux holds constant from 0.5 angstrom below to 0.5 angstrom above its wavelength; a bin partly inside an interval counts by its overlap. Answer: 0.9 angstrom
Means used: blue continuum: 32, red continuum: 37.3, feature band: 33.1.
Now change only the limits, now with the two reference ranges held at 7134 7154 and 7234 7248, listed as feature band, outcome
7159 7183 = 1.08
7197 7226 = 1.14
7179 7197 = 0.88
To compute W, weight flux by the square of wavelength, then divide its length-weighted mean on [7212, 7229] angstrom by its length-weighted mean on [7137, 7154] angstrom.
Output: 1.13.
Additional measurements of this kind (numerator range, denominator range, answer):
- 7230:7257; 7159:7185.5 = 1.10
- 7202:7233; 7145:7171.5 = 1.06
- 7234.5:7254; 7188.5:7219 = 1.10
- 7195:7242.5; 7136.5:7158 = 1.07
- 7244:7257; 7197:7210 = 1.14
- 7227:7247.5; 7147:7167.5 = 1.08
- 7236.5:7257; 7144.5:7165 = 1.05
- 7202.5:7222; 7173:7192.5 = 1.06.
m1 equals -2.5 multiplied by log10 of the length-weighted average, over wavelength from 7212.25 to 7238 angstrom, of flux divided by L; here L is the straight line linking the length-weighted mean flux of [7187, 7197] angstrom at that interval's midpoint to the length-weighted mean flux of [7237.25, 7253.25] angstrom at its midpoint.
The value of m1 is -0.10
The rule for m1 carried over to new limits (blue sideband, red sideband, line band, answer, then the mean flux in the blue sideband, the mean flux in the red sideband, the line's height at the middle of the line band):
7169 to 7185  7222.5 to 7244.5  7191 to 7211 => 0.07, 32.9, 35.9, 34.2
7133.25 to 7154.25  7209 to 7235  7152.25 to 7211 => 0.07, 33.1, 35.4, 34.2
